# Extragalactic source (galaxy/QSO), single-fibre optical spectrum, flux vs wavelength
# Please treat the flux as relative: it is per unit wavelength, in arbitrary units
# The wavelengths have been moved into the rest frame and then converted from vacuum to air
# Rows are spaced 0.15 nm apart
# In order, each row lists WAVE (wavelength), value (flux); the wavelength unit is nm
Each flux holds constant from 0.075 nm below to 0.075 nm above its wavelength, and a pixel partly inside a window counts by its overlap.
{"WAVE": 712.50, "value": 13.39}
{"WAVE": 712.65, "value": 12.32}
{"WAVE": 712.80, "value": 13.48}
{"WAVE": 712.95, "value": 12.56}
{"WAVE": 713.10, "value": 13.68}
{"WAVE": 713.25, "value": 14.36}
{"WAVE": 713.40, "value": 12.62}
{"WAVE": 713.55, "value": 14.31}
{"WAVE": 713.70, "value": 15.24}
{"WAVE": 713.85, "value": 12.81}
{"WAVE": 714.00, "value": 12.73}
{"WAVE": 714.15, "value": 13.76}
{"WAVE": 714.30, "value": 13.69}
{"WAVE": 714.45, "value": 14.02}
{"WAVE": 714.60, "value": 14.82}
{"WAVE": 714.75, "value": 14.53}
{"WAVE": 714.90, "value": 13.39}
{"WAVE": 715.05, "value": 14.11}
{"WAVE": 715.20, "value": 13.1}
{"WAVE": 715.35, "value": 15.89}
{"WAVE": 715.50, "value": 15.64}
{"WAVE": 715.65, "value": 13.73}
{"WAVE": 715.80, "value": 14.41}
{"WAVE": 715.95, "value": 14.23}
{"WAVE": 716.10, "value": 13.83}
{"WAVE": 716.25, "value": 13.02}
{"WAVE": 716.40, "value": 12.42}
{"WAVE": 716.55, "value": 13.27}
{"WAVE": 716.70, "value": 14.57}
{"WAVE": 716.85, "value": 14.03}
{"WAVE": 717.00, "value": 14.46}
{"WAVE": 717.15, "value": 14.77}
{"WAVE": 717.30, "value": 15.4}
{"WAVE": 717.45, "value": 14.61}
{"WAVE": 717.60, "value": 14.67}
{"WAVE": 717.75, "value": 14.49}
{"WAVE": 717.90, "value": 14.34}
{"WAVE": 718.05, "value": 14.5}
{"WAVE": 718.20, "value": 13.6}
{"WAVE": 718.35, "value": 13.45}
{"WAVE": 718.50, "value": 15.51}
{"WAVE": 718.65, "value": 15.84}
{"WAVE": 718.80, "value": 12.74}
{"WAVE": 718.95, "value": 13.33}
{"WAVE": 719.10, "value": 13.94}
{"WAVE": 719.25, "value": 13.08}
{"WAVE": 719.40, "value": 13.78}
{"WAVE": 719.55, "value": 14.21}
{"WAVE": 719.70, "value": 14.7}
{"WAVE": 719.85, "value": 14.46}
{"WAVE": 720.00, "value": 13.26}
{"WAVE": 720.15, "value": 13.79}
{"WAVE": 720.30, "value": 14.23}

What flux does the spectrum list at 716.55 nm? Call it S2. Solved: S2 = 13.27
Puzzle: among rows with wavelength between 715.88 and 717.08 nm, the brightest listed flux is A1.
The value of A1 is 14.57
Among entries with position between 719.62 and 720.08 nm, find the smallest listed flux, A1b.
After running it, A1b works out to 13.26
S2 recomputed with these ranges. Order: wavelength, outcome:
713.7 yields 15.24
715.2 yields 13.1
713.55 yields 14.31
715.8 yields 14.41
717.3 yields 15.4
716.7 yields 14.57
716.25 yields 13.02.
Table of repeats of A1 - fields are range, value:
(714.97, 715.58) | 15.89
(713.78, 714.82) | 14.82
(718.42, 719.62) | 15.84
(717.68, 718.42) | 14.5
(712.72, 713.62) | 14.36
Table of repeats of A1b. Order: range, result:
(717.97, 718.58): 13.45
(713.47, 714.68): 12.73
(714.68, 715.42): 13.1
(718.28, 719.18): 12.74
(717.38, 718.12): 14.34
